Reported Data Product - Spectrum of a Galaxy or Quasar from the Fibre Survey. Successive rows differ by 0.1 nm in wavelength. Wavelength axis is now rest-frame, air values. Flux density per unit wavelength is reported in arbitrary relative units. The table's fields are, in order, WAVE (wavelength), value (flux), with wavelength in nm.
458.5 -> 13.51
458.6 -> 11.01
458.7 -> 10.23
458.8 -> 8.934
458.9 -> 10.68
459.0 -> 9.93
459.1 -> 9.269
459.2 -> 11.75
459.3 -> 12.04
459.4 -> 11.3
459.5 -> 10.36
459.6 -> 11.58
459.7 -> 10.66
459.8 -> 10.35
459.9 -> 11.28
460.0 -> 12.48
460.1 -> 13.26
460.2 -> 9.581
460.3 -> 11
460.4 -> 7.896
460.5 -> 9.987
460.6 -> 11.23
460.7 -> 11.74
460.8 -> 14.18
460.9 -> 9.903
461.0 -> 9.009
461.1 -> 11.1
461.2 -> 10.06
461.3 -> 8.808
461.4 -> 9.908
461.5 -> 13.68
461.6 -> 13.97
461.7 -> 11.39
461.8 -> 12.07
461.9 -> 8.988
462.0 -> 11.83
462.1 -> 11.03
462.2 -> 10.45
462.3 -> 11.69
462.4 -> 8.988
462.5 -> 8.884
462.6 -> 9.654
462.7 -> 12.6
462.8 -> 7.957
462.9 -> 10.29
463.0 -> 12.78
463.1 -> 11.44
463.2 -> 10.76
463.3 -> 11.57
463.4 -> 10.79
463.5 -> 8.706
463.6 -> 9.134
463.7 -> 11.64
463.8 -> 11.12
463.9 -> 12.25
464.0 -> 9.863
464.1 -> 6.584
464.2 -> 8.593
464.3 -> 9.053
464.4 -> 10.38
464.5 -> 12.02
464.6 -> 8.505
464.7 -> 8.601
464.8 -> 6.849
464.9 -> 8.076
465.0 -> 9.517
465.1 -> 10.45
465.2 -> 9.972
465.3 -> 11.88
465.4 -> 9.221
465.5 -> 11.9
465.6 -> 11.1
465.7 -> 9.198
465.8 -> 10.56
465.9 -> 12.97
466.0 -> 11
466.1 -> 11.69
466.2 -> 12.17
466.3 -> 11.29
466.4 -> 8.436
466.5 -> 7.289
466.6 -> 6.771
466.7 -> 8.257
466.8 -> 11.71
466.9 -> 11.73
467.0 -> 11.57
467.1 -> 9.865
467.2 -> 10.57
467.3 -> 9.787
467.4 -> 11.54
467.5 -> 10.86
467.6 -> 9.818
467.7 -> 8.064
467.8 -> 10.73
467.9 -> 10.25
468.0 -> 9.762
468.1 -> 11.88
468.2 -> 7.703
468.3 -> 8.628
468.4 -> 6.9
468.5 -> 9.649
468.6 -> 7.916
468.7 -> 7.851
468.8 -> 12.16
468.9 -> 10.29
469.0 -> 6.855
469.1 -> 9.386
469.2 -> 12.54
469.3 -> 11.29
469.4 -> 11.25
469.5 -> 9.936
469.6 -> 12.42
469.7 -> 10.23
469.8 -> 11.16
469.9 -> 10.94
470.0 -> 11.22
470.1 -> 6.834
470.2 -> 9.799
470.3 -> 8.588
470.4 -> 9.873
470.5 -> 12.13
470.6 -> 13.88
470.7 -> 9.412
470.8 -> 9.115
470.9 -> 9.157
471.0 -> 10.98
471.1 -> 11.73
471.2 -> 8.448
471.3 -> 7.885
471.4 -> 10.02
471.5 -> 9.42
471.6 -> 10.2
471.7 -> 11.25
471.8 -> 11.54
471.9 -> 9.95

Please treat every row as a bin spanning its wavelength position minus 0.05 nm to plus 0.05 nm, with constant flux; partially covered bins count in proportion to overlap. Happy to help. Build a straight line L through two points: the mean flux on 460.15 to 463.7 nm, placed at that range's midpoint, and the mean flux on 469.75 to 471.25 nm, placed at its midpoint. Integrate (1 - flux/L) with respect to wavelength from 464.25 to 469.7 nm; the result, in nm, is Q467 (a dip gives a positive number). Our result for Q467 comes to 0.21 nm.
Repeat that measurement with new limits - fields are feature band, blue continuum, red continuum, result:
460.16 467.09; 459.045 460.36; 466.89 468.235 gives 0.22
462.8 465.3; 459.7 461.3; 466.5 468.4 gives 0.08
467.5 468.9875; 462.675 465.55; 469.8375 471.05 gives 0.11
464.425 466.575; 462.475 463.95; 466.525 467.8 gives 0.04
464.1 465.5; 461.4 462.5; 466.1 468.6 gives 0.14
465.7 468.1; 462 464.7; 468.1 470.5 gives -0.07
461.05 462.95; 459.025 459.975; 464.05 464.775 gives -0.14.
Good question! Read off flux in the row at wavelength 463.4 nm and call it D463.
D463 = 10.79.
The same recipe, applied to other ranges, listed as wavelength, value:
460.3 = 11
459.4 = 11.3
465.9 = 12.97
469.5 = 9.936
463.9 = 12.25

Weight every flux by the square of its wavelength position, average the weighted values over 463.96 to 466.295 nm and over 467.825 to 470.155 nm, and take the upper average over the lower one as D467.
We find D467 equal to 1.00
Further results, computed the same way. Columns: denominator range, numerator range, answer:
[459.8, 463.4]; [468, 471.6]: 0.94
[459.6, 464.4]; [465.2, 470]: 0.98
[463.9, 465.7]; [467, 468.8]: 1.02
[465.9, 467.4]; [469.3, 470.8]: 1.04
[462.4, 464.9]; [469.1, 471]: 1.09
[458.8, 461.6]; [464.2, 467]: 0.94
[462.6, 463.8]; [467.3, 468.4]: 0.93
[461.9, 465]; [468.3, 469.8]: 1.01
